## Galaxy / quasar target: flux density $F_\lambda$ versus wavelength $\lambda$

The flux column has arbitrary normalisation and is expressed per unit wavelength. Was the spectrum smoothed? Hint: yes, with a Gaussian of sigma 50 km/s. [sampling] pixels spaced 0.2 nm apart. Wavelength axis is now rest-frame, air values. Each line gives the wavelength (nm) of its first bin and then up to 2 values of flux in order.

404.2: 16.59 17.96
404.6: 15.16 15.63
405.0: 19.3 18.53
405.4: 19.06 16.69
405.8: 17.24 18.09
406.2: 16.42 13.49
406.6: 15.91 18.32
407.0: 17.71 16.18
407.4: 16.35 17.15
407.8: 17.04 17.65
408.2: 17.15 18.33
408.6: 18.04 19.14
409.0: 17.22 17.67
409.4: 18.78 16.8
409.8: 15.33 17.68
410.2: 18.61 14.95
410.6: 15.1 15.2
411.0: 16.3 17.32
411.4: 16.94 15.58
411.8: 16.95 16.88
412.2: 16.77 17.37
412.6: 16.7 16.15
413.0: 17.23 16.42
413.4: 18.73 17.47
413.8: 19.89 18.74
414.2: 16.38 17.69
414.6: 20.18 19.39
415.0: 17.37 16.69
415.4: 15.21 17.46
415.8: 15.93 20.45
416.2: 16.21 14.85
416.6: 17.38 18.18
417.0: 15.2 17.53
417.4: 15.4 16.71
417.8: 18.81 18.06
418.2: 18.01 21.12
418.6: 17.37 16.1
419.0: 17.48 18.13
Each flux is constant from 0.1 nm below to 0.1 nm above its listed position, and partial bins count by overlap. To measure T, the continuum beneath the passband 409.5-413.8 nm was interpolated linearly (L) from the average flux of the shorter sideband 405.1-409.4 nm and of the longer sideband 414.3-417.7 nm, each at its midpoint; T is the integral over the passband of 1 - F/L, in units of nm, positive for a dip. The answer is 0.12 nm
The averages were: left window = 17.3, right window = 17.2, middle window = 16.8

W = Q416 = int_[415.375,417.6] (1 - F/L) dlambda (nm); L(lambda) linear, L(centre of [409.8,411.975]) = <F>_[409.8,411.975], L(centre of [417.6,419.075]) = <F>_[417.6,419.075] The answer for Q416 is 0.11 nm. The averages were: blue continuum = 16.4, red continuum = 18.1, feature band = 16.8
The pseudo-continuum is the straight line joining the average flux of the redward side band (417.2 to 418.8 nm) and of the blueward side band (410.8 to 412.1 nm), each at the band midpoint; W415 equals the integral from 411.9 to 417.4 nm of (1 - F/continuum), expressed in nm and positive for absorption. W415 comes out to -0.054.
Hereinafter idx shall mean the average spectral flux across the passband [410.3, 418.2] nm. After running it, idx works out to 17.1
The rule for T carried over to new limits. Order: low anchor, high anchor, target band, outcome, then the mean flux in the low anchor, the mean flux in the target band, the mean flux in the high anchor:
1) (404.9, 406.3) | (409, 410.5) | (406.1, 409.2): 0.07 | 17.9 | 17.1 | 17.1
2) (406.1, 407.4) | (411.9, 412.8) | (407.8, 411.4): -0.12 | 16.3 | 17.1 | 16.8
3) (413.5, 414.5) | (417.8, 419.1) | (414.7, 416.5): 0.10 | 18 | 17.1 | 18.1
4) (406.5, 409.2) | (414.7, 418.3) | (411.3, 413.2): 0.06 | 17.4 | 16.7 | 17.2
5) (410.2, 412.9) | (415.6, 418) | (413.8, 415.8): -0.11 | 16.4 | 17.7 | 17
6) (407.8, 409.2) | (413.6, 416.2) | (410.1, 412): 0.16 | 17.8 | 16.4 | 17.9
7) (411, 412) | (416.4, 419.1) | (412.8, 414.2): -0.08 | 16.7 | 17.8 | 17.4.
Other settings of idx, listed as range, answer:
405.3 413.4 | 17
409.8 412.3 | 16.5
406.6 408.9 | 17.5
